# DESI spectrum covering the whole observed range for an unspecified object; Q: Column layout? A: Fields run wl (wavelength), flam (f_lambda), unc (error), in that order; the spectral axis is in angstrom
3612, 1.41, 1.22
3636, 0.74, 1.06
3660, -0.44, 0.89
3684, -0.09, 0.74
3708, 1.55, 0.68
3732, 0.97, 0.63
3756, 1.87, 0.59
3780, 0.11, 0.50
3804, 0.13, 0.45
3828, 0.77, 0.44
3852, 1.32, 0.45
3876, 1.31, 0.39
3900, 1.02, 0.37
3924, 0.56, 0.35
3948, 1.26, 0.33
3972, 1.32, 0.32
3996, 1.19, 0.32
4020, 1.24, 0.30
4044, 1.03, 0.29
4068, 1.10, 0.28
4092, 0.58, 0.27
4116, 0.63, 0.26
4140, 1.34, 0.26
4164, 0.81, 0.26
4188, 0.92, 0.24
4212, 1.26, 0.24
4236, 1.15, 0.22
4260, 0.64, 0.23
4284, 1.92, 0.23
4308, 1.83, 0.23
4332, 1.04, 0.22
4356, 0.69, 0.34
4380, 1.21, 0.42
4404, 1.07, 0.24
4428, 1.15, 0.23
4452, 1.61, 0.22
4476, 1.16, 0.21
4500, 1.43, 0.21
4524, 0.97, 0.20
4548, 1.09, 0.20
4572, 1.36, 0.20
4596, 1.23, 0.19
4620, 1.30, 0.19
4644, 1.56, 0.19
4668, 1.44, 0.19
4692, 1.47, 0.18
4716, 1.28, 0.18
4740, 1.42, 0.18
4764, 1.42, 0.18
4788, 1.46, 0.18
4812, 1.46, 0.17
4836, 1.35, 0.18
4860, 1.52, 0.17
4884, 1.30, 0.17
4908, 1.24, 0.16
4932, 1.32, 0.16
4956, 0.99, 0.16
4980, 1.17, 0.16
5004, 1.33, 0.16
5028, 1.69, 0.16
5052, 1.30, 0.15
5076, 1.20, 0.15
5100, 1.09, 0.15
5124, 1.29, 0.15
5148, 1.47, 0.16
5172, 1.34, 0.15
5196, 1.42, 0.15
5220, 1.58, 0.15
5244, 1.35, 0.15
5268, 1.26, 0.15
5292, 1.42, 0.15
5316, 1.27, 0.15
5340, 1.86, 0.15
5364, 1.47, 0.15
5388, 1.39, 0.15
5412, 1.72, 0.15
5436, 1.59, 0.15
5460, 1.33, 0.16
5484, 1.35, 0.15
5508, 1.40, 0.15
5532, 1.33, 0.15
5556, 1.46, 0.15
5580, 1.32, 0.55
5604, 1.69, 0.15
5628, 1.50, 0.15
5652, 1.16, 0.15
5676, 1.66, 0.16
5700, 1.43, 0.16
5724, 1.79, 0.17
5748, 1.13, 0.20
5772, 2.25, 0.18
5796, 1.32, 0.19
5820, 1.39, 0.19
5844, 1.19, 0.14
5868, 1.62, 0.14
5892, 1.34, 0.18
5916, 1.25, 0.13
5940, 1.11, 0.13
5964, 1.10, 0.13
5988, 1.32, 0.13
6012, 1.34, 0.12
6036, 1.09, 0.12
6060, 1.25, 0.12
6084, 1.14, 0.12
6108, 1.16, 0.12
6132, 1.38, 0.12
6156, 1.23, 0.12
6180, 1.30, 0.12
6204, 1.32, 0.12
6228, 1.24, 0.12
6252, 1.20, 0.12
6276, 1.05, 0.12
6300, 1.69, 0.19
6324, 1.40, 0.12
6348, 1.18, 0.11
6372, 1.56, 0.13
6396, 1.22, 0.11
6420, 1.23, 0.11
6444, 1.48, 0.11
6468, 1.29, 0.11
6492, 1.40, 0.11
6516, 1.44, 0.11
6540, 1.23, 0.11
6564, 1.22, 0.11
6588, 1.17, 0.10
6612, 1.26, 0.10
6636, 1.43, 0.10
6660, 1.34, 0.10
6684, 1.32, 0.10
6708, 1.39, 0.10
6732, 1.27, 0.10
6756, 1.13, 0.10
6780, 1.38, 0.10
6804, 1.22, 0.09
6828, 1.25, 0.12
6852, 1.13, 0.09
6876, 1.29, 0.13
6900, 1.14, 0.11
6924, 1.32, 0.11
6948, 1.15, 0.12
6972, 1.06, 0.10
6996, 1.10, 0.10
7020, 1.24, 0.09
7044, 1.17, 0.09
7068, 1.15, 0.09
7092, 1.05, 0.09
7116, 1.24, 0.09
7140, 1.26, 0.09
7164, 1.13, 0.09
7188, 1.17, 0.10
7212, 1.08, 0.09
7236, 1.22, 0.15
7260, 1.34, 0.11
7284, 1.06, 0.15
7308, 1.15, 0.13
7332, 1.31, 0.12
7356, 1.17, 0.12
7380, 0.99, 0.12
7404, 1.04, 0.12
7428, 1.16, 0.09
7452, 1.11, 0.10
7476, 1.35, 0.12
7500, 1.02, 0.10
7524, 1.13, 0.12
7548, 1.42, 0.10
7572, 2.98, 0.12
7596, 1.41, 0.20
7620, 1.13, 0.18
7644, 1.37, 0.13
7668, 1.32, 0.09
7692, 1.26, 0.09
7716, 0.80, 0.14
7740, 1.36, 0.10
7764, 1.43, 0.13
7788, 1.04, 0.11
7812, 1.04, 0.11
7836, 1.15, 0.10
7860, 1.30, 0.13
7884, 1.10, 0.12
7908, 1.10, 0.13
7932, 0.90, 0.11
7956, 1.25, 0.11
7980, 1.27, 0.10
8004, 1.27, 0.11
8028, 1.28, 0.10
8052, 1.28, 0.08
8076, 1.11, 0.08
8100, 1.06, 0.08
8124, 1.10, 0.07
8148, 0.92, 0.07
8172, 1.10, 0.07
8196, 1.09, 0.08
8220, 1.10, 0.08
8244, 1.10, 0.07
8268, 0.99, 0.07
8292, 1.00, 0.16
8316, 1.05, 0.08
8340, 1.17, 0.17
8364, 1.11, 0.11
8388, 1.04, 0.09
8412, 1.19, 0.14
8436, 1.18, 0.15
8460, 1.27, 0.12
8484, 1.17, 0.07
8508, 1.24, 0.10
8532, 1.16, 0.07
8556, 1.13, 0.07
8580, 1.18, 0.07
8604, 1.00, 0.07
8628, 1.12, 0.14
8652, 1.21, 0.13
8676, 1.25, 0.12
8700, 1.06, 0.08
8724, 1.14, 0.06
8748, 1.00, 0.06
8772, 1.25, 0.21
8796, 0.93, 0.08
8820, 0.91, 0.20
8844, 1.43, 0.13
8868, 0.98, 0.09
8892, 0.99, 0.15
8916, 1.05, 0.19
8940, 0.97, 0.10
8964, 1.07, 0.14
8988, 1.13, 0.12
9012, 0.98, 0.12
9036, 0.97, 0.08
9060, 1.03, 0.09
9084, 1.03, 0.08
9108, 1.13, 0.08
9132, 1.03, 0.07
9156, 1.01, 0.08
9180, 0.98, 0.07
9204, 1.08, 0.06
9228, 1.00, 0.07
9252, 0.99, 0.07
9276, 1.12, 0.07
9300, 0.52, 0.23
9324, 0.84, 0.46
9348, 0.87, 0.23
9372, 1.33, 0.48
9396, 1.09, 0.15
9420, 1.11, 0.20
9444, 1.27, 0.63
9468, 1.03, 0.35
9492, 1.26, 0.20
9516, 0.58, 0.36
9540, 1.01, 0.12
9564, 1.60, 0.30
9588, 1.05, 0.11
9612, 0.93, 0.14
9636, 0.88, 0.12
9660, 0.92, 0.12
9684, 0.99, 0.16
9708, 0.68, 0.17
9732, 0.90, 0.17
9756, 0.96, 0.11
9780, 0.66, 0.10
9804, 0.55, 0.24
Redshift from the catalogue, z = 0.152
